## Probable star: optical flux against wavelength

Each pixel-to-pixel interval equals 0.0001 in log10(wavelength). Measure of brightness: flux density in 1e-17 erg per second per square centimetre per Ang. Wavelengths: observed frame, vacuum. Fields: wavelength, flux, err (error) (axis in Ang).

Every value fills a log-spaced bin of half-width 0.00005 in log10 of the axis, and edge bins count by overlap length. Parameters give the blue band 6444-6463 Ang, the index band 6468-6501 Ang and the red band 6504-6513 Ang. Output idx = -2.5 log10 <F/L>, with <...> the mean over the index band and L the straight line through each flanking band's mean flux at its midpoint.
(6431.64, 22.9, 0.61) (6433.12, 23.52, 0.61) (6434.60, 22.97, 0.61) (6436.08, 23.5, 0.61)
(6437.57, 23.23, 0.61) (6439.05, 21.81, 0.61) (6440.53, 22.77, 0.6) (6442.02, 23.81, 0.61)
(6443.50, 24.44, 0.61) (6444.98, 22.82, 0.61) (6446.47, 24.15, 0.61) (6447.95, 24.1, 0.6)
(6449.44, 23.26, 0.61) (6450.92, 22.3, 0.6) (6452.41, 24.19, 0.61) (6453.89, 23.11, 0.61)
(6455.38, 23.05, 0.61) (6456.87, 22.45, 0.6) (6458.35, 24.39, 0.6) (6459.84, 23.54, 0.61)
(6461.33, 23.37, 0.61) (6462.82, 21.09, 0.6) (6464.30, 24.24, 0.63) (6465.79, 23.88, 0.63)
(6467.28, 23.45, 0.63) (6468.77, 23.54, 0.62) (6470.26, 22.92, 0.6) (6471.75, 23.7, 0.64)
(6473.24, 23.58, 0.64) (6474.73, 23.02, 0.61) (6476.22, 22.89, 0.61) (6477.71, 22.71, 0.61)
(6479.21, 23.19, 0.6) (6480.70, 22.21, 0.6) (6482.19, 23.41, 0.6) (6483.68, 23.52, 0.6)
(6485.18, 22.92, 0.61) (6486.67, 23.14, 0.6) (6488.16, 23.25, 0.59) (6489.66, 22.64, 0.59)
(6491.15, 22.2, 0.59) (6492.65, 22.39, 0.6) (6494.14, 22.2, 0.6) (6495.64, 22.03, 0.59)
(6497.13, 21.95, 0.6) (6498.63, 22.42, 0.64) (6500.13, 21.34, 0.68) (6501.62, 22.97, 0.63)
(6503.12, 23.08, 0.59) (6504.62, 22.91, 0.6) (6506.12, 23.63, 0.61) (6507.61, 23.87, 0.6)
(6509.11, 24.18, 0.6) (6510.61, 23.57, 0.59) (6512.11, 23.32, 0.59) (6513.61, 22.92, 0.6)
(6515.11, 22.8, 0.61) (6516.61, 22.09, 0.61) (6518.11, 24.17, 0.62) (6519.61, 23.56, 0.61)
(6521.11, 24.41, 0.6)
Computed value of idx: 0.03 mag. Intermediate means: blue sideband 23.3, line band 22.8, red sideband 23.6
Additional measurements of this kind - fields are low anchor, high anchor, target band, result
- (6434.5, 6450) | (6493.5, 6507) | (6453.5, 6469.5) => -0.009 mag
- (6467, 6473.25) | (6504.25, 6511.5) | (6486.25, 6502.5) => 0.056 mag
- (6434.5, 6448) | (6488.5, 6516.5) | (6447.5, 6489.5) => -0.006 mag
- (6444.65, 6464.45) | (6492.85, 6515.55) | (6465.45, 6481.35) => -0.002 mag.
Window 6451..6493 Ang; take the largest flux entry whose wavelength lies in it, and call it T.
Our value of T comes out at 24.39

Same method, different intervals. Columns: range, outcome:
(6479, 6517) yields 24.18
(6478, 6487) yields 23.52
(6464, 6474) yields 24.24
